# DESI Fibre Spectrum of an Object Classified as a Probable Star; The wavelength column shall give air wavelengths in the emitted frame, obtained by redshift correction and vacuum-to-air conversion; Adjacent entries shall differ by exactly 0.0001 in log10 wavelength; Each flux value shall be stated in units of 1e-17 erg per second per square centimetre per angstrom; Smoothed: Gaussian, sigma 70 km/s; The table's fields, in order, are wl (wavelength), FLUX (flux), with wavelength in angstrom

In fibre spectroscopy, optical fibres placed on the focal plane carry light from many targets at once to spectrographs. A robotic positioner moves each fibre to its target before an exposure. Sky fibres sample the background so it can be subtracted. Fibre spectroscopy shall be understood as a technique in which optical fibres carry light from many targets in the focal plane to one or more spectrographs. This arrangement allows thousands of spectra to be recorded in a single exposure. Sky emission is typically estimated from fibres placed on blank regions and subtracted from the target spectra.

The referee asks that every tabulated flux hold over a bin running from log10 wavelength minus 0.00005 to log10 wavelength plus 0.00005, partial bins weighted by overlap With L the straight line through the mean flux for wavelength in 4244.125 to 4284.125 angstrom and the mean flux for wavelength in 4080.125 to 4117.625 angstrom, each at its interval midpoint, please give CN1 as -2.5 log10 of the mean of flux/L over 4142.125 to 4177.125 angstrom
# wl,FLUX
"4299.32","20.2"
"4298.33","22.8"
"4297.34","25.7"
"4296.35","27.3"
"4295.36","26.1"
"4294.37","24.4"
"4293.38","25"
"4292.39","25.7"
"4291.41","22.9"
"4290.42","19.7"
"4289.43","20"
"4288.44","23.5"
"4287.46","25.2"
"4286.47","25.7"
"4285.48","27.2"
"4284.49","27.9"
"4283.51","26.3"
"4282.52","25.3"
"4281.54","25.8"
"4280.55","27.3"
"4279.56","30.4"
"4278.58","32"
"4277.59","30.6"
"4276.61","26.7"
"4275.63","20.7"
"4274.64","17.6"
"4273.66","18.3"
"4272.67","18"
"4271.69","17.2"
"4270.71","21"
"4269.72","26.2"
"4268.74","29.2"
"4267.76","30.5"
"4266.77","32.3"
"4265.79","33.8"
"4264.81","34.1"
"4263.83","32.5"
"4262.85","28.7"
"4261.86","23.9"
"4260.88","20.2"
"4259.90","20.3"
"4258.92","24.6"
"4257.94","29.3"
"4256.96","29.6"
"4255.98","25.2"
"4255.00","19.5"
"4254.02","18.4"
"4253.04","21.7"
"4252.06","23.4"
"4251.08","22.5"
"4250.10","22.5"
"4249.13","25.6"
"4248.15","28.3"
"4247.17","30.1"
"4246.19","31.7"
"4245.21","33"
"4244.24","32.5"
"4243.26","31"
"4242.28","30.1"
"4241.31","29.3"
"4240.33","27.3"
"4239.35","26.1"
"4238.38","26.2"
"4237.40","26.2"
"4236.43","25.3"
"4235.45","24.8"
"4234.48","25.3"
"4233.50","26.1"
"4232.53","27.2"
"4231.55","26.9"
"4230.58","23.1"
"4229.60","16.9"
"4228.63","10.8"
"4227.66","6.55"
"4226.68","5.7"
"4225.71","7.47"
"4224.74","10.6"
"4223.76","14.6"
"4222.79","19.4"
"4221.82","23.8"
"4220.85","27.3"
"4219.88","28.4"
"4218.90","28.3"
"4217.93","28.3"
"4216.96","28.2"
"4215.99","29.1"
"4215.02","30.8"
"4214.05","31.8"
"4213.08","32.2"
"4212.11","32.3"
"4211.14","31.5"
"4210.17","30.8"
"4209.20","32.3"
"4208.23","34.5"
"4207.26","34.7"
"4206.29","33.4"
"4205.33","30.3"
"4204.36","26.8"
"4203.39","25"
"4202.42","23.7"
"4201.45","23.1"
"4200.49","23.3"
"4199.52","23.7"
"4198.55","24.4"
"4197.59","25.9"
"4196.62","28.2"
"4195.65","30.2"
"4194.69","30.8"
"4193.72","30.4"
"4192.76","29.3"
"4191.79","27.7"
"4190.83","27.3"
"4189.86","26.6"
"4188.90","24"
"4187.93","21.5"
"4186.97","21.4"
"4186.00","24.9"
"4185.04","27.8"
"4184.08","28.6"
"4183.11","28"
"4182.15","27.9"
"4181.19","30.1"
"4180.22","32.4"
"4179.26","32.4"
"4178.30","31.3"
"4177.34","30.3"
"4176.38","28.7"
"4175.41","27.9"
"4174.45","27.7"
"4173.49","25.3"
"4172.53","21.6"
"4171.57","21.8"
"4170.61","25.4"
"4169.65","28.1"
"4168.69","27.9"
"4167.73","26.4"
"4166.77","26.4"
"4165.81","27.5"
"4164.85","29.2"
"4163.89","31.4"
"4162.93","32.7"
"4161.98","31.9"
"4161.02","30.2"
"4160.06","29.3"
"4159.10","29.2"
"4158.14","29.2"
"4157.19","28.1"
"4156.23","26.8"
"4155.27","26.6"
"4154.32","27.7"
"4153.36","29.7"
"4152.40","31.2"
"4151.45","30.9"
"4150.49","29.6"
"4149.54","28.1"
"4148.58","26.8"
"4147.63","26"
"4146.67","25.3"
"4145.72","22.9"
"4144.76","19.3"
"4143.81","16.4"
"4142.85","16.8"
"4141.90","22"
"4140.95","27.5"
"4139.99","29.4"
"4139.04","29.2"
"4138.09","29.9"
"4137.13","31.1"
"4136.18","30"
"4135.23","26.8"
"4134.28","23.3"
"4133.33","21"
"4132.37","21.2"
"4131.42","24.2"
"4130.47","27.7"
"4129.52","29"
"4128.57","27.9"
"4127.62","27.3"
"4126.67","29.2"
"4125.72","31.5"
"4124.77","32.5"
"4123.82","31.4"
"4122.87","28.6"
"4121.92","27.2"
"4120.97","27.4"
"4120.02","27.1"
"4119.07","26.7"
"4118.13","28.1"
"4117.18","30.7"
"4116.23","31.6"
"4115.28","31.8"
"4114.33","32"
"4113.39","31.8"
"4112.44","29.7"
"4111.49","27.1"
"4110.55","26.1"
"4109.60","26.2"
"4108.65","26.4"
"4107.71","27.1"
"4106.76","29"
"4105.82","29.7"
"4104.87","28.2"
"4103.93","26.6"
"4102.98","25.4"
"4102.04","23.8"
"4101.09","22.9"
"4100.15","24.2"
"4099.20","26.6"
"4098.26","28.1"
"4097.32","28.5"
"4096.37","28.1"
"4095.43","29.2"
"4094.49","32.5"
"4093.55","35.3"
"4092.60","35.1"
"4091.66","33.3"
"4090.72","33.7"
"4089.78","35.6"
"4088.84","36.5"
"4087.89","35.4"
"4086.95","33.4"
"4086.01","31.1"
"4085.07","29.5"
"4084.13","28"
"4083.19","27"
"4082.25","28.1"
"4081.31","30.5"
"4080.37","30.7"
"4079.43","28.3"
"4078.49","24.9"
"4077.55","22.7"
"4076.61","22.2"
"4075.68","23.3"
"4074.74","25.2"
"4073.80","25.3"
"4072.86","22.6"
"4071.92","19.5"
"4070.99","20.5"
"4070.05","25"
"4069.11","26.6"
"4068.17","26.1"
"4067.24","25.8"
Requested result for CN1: 0.05 mag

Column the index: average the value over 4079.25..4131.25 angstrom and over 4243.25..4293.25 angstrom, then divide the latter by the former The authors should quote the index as 0.88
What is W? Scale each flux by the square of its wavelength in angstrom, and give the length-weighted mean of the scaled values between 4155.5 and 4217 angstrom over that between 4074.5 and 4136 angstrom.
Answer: 1.0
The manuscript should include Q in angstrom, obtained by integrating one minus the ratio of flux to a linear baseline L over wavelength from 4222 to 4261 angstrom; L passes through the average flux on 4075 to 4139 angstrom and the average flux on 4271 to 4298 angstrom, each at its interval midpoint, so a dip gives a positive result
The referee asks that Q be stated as 3.5 angstrom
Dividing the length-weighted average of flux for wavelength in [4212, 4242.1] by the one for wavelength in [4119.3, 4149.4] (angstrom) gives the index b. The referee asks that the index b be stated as 0.9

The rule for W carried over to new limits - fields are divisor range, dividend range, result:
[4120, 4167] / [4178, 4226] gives 1.02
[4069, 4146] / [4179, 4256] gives 0.99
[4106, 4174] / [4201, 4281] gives 0.98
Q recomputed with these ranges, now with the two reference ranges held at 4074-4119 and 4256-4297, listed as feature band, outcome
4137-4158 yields 1.2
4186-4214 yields -1.0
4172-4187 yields -0.4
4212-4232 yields 3.7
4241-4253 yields -0.8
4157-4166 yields -0.7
